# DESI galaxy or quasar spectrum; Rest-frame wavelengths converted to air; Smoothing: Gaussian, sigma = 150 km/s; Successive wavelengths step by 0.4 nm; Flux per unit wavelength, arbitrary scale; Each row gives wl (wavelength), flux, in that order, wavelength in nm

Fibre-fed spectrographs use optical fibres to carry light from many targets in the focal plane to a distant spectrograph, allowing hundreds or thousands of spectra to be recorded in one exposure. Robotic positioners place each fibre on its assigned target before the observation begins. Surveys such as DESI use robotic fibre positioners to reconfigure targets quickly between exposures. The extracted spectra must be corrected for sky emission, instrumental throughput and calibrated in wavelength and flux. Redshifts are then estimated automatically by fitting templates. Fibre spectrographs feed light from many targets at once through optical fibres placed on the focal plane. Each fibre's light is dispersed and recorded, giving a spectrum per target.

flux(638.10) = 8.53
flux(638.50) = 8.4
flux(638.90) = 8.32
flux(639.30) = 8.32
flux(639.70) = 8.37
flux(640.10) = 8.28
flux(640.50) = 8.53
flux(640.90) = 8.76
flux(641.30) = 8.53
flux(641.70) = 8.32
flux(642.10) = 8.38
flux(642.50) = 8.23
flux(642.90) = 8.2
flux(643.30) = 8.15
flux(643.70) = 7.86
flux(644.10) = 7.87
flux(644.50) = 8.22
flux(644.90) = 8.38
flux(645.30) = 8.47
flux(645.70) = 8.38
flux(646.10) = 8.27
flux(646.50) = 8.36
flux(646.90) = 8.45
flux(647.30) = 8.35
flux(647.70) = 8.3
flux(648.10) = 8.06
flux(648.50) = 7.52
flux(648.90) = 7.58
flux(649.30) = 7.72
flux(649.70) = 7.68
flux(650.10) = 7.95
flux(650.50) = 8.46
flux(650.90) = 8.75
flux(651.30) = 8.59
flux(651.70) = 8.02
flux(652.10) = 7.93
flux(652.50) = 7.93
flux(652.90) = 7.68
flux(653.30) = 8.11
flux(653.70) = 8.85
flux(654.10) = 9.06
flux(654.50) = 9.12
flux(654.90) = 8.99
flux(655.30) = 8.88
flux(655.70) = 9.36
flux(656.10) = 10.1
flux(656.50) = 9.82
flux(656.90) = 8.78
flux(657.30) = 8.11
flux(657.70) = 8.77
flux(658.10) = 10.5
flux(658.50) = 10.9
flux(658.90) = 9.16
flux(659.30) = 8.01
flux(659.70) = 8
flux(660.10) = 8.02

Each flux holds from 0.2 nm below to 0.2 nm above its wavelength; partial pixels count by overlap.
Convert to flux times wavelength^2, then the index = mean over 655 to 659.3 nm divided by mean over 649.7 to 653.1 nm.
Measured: 1.17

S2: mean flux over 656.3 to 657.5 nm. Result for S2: 8.9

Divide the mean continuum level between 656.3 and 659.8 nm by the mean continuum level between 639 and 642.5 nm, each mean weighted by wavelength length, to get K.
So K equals 1.1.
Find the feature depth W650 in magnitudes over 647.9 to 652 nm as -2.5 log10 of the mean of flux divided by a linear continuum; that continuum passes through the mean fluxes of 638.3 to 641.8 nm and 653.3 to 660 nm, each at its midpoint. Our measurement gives 0.103 mag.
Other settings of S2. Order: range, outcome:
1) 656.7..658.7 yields 9.41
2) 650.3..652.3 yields 8.35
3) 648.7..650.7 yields 7.88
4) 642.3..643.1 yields 8.22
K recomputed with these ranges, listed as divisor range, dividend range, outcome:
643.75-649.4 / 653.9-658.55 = 1.14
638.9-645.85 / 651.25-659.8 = 1.07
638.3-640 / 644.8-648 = 1.00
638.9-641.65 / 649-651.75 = 0.97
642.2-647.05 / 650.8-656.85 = 1.06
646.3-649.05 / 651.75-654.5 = 1.03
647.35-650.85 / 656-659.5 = 1.17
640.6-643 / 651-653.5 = 0.96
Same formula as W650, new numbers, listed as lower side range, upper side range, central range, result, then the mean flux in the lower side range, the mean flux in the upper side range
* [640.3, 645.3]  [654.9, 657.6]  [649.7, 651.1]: 0.062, 8.29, 9.15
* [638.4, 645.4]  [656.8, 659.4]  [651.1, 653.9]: 0.096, 8.31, 9.24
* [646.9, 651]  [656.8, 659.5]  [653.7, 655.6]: -0.032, 8.04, 9.19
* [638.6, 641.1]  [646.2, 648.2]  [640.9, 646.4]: 0.013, 8.43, 8.31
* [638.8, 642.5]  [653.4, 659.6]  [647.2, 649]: 0.106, 8.42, 9.19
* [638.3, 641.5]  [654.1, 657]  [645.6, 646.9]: 0.055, 8.44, 9.29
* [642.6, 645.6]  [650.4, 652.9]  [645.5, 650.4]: 0.019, 8.17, 8.22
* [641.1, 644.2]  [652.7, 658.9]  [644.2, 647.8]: 0.013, 8.2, 9.14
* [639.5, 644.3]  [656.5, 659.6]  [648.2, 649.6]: 0.137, 8.29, 9.18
